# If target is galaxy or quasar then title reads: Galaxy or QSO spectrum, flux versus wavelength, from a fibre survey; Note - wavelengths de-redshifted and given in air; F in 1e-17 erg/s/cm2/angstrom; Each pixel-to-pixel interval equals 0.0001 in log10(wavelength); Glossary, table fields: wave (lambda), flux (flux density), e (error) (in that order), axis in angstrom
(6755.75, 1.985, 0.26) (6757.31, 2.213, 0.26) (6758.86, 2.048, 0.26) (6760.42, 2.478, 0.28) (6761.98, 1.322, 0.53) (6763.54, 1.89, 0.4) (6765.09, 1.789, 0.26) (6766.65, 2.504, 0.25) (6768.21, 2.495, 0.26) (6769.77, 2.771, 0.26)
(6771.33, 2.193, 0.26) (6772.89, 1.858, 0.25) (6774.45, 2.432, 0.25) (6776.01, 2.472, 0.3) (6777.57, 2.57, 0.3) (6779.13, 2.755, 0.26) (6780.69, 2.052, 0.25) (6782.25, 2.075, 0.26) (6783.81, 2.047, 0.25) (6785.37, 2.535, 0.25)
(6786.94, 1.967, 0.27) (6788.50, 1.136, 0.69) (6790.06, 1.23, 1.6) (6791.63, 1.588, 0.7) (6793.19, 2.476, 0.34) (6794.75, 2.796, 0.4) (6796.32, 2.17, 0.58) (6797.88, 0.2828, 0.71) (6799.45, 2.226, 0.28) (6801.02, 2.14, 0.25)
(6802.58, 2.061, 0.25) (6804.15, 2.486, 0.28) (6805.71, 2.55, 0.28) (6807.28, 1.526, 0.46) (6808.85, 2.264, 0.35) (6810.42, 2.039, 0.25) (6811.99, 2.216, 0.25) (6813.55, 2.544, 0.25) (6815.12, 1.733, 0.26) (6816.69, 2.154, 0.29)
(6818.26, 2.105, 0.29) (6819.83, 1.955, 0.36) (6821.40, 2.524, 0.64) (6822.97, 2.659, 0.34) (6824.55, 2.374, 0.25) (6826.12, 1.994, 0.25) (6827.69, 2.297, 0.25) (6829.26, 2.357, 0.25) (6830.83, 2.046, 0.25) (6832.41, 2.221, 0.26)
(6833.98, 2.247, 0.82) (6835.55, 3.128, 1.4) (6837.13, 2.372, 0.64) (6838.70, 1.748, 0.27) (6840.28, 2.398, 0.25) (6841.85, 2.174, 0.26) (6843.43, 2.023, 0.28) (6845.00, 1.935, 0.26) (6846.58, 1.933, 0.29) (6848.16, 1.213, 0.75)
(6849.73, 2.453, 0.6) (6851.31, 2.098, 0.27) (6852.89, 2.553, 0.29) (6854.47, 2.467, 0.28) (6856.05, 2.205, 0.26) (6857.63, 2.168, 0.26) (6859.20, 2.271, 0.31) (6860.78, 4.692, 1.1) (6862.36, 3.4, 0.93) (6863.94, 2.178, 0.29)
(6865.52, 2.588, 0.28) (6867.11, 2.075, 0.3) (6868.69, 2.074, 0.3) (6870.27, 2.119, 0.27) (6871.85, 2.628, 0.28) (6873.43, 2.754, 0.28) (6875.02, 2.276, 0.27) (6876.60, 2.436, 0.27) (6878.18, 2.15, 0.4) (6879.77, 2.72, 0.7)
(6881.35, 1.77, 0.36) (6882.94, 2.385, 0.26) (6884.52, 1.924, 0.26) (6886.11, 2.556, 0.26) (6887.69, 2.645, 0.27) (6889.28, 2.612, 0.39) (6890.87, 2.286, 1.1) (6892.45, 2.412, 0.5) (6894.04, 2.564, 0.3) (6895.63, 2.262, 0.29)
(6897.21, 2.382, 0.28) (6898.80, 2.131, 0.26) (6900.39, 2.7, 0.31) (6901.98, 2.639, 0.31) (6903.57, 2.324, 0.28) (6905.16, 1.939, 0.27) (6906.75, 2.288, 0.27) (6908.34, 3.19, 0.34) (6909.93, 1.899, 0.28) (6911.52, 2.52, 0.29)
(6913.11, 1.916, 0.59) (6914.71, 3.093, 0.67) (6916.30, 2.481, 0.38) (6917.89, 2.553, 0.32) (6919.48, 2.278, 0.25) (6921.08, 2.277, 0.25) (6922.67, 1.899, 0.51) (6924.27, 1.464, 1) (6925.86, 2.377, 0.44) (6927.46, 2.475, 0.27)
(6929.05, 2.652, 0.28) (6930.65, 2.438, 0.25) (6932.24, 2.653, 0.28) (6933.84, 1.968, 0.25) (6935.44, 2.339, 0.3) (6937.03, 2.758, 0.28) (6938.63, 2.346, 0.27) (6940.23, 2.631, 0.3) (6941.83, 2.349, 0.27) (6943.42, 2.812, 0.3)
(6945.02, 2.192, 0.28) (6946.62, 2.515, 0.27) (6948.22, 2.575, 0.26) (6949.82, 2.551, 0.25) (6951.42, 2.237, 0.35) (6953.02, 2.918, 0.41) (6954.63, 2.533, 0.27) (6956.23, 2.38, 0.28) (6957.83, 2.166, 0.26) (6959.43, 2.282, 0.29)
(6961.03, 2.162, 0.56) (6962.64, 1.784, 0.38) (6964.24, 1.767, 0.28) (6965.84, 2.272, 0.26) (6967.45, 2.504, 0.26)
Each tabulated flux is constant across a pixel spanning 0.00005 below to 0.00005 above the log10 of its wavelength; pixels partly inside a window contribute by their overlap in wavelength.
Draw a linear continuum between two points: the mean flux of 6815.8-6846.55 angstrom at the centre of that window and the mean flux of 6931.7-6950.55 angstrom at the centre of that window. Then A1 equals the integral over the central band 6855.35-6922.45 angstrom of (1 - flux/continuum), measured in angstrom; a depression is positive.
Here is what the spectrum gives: -2.4 angstrom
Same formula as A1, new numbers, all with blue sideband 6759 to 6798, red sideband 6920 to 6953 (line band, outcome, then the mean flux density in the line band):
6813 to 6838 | -1.1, 2.29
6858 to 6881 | -3.1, 2.57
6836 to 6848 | 0.8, 2.07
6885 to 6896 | -0.8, 2.47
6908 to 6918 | -0.6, 2.49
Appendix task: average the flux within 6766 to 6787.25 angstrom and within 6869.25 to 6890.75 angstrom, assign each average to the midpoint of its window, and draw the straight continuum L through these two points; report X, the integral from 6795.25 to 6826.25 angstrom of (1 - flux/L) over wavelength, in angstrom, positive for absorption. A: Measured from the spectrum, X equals 3.2 angstrom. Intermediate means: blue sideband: 2.34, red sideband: 2.38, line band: 2.11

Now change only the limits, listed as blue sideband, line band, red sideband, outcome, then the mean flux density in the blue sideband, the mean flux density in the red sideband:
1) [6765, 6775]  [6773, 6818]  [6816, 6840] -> 4.2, 2.32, 2.28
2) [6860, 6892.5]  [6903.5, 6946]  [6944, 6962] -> 1.2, 2.51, 2.41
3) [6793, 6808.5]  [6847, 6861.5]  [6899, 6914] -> -1.4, 2.06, 2.37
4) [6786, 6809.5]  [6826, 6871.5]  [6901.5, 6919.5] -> -3.7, 1.93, 2.43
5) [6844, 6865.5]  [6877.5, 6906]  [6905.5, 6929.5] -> 0.3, 2.43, 2.35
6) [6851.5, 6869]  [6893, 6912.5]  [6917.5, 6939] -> 0.2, 2.6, 2.31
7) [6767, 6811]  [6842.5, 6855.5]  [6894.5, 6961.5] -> 0.9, 2.12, 2.4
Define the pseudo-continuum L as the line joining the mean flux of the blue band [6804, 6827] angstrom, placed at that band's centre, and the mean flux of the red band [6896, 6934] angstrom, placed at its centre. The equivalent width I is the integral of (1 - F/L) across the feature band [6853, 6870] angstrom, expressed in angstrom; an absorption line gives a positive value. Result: -2.4 angstrom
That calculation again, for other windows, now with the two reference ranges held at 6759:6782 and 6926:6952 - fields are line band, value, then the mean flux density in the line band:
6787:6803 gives 3.28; 1.81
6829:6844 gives 0.39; 2.27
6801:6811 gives 0.60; 2.16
